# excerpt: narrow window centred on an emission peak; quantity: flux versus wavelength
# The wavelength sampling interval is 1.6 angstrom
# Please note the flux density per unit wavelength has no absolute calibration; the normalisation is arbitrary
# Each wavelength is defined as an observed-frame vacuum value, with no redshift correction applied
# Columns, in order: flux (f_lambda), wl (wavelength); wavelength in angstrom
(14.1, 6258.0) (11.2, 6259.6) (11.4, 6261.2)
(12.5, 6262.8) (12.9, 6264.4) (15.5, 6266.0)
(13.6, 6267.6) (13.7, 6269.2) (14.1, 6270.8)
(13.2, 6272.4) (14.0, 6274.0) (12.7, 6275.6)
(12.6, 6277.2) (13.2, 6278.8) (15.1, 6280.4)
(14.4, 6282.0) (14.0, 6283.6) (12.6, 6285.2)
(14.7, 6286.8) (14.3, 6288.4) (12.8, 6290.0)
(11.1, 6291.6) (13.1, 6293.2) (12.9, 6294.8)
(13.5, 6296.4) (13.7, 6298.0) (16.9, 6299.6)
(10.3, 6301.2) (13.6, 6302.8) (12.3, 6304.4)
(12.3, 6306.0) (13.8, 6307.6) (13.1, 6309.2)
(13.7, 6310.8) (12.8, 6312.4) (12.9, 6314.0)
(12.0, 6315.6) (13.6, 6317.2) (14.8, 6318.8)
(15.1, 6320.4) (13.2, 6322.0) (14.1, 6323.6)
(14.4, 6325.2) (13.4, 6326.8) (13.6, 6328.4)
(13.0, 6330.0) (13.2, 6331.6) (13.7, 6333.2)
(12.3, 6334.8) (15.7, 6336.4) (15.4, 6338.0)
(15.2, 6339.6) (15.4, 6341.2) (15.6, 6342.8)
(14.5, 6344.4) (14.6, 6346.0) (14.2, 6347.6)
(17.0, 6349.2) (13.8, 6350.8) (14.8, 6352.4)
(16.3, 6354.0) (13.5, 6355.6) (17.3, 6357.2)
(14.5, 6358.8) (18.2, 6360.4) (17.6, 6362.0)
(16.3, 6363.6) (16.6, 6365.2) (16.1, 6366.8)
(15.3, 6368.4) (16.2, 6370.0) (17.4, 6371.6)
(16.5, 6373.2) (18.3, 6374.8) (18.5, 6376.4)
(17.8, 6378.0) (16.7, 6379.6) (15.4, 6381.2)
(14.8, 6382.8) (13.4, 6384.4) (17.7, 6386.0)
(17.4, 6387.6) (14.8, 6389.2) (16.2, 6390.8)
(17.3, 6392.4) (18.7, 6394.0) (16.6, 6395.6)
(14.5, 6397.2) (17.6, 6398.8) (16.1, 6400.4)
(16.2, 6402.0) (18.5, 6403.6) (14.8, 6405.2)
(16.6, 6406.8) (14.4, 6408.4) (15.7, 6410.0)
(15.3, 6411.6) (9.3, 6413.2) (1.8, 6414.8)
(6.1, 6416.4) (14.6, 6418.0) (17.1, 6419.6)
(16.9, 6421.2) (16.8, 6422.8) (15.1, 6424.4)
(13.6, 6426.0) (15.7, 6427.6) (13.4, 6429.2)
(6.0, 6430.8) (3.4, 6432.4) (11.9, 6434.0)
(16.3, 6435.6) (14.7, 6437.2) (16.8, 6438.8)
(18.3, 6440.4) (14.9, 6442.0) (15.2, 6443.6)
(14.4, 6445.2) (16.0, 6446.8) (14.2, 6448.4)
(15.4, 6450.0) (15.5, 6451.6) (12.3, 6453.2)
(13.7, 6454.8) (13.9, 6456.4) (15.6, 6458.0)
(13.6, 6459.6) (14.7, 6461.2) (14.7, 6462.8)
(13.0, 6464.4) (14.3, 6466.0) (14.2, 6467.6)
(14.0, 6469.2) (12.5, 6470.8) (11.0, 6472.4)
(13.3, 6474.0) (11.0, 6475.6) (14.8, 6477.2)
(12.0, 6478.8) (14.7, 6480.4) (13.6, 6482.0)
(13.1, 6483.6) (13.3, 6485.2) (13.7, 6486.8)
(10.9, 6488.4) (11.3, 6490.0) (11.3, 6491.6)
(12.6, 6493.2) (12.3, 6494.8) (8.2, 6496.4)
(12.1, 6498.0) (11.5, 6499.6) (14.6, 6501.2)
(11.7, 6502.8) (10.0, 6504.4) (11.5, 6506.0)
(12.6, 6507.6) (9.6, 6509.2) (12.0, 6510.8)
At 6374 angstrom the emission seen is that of C III] 1909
